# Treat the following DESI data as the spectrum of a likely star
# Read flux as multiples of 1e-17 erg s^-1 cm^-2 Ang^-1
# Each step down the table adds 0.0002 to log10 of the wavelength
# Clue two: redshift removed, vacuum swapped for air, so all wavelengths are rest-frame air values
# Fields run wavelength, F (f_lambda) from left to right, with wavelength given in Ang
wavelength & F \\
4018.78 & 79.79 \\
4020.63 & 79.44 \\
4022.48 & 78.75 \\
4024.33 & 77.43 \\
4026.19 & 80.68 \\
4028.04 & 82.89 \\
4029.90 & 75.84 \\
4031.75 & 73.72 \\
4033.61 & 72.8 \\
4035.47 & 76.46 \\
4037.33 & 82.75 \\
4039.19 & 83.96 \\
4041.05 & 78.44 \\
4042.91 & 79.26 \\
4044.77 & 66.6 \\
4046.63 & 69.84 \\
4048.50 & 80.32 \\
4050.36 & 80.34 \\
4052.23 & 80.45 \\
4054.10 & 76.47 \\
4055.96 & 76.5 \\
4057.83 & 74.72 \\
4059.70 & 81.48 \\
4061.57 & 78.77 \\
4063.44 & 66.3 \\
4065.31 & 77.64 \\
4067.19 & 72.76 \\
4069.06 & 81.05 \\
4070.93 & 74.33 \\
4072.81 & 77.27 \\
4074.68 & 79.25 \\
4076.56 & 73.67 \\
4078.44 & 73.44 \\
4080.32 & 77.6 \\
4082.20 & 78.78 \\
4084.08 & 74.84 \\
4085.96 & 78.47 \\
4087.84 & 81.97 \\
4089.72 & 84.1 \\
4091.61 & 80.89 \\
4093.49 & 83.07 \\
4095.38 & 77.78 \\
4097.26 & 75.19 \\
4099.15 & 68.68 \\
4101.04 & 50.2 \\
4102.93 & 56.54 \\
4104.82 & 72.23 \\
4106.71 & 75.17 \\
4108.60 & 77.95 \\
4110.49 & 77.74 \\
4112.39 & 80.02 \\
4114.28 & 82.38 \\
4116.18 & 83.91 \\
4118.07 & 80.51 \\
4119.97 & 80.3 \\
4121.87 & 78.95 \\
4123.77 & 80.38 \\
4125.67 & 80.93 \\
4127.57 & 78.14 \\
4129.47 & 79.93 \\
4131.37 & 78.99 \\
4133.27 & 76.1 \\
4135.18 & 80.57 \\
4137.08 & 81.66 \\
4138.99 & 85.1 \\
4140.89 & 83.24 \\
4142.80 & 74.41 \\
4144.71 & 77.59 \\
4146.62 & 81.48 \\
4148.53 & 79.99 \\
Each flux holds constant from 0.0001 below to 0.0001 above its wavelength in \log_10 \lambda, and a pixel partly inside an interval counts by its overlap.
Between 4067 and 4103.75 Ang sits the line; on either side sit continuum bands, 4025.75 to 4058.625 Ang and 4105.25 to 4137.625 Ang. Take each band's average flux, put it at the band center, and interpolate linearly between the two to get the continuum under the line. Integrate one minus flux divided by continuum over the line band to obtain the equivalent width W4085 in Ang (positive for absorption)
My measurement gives 1.6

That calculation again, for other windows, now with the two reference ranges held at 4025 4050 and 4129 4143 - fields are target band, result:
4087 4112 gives 1.6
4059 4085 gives 0.7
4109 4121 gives -0.2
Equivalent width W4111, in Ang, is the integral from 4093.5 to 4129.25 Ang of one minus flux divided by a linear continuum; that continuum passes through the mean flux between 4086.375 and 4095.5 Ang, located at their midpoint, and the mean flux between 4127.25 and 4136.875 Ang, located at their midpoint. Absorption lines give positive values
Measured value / 2.07 Ang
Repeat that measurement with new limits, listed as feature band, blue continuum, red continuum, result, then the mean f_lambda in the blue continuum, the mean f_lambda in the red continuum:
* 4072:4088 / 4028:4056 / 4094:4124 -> -0.25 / 77.1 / 74.9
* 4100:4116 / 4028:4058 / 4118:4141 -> 1.48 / 77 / 80.3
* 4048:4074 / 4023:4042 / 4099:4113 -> -0.67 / 78.5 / 69.6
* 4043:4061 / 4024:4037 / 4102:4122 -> 0.16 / 77.3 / 76.8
